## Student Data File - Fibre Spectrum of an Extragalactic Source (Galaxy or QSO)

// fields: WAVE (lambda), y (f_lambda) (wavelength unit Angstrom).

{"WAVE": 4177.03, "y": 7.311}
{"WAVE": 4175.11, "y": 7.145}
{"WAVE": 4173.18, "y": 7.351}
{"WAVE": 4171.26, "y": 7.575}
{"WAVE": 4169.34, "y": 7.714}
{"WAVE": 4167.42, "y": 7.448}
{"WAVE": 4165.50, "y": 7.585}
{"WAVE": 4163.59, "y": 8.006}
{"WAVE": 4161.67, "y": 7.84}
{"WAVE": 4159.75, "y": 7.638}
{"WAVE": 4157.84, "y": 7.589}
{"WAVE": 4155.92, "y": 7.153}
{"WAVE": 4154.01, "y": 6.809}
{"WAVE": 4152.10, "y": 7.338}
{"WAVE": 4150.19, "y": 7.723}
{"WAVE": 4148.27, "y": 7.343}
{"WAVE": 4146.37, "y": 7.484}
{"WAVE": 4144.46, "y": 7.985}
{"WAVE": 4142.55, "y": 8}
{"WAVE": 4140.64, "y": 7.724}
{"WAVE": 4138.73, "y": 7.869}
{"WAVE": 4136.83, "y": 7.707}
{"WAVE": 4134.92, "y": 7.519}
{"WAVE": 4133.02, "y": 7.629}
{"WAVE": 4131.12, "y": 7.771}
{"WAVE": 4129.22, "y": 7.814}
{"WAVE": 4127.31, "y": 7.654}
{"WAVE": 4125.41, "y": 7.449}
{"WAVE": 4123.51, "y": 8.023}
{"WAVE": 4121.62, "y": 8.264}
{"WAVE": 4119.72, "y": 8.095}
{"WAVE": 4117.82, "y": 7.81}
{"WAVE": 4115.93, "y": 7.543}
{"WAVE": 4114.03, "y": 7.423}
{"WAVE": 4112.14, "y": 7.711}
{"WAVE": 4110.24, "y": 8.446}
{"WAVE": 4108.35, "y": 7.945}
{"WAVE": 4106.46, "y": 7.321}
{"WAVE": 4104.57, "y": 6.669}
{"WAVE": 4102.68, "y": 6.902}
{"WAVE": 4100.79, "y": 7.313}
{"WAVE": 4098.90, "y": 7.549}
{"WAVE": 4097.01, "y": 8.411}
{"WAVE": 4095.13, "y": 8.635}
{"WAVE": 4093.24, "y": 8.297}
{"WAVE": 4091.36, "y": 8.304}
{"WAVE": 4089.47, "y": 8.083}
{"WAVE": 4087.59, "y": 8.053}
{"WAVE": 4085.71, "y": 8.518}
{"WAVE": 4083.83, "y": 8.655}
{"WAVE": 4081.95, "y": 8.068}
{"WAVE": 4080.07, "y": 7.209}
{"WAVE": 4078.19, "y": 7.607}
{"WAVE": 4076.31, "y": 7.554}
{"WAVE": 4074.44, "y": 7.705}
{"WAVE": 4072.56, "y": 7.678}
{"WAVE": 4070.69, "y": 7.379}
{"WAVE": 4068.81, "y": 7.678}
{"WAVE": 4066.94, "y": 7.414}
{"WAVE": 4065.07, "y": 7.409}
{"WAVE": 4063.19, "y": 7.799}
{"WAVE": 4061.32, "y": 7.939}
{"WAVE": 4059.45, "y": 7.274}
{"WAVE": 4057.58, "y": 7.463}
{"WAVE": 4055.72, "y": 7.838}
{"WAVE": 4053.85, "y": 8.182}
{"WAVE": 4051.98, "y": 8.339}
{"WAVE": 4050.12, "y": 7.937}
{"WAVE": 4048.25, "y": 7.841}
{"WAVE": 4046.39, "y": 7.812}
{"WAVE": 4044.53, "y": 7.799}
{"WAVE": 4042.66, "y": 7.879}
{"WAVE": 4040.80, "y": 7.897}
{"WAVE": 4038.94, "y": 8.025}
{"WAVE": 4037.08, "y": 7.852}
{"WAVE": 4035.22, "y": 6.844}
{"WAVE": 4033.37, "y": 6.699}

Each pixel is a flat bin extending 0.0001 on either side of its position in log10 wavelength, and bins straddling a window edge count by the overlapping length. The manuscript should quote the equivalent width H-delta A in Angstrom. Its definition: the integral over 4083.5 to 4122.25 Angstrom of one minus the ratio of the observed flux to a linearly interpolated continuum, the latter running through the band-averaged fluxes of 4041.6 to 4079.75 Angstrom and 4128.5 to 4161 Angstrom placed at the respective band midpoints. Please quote -1.17 Angstrom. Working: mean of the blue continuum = 7.72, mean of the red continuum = 7.59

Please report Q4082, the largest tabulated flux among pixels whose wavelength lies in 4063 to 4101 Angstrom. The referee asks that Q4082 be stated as 8.655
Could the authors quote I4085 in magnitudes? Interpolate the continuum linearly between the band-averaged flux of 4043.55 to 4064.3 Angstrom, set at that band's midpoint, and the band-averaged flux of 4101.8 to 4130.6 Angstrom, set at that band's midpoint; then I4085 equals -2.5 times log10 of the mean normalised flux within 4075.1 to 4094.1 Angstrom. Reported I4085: -0.04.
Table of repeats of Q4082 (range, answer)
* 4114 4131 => 8.264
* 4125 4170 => 8.006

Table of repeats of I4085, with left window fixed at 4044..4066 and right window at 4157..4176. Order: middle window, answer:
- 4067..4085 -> 0.01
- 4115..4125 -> -0.03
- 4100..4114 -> 0.03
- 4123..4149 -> -0.01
